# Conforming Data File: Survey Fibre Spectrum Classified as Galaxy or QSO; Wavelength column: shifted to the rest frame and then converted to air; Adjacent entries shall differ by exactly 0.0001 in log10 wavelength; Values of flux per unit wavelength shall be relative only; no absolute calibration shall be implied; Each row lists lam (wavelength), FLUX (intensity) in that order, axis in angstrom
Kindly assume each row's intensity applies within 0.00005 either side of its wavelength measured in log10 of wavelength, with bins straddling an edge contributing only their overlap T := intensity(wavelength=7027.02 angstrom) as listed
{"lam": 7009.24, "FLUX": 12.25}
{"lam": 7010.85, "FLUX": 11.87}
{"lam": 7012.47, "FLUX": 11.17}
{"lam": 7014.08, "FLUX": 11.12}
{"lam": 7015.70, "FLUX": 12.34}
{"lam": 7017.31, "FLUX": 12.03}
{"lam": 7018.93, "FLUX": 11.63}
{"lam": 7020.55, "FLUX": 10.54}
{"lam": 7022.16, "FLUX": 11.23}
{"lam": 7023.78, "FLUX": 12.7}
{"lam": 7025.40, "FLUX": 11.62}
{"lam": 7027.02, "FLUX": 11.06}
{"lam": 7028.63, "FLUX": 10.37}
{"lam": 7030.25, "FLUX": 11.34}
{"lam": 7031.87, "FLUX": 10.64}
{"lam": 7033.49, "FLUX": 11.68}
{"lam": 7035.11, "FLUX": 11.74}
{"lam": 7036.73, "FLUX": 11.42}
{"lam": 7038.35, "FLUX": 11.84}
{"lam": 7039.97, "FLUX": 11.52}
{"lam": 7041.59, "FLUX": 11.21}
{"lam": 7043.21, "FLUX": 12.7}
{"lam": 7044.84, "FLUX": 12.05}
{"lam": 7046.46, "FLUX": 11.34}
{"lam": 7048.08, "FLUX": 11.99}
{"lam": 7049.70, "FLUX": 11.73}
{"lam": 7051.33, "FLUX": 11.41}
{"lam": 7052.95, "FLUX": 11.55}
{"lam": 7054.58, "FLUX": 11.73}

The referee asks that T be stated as 11.06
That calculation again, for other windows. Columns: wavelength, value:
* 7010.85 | 11.87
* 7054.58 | 11.73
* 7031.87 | 10.64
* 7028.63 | 10.37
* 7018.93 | 11.63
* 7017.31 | 12.03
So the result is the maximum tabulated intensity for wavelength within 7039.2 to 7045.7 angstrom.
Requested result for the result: 12.7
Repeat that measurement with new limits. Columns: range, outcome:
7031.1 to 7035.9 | 11.74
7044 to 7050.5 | 12.05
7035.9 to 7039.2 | 11.84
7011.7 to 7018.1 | 12.34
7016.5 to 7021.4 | 12.03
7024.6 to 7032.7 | 11.62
